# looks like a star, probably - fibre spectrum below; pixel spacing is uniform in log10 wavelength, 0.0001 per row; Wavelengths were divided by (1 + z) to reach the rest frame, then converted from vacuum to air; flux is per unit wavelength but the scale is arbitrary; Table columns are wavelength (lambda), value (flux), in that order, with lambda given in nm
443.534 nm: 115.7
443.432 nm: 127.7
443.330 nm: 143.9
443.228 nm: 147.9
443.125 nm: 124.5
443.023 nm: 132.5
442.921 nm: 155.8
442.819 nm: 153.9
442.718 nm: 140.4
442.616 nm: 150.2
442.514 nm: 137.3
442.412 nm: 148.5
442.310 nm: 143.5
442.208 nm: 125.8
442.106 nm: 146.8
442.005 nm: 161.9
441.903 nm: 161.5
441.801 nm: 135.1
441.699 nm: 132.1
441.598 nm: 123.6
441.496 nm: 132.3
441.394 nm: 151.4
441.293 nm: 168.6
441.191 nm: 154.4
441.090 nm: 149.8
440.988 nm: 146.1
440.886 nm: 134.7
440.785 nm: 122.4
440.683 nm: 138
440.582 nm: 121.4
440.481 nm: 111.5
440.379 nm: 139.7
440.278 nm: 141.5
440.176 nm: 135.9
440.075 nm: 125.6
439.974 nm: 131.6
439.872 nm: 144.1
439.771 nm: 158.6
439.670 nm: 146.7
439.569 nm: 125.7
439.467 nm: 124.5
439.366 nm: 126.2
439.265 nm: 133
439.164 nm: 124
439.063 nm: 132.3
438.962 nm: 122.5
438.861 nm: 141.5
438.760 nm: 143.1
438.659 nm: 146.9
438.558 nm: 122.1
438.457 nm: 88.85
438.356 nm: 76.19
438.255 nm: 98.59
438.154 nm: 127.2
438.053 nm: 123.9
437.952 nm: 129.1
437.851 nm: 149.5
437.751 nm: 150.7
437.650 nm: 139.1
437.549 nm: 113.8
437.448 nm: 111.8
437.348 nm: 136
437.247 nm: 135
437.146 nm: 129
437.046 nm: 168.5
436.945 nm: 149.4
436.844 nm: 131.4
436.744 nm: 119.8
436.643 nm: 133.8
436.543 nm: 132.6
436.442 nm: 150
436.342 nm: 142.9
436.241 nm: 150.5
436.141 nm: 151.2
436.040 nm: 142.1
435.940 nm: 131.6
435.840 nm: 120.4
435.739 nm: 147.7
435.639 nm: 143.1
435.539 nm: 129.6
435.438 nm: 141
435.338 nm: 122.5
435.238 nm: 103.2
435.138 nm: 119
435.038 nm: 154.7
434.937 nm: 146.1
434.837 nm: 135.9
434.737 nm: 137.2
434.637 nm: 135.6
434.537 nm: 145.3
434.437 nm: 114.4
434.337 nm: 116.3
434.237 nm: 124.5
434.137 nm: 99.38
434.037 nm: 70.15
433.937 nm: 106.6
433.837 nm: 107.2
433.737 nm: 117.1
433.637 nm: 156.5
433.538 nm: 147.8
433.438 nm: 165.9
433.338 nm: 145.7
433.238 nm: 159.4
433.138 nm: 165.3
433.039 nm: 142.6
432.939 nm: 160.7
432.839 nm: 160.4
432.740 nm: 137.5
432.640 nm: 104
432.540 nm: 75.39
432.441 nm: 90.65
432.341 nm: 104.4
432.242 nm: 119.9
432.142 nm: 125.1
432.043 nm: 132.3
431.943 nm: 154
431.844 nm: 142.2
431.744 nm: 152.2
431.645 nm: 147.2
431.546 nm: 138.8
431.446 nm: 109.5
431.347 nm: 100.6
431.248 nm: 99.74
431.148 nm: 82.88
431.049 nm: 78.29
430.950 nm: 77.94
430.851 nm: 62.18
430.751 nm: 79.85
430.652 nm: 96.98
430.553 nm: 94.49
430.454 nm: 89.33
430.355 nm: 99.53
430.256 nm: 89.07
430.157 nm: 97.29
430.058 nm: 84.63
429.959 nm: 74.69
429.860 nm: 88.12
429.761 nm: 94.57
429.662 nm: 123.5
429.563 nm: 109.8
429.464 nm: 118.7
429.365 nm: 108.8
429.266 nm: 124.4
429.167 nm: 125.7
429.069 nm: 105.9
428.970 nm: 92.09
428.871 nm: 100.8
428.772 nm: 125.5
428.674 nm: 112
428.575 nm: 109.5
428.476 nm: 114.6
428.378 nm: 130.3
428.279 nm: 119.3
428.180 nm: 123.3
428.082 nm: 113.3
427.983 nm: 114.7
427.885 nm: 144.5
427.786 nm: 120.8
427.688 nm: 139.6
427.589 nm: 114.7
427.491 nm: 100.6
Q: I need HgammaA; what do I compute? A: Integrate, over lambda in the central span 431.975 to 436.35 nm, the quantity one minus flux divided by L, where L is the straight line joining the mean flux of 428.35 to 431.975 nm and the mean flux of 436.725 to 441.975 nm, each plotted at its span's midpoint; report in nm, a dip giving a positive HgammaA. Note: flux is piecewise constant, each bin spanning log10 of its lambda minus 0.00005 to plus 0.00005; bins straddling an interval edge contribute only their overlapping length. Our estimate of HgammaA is -0.47 nm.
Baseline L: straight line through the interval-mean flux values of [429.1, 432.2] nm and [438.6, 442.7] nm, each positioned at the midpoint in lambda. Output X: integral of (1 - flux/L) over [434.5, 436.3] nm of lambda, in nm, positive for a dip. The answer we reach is -0.22 nm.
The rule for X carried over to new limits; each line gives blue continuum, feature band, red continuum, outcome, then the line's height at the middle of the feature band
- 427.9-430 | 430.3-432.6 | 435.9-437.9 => 0.26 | 120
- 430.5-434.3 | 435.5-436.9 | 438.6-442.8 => -0.10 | 128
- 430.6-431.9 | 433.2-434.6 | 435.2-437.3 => -0.05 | 122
